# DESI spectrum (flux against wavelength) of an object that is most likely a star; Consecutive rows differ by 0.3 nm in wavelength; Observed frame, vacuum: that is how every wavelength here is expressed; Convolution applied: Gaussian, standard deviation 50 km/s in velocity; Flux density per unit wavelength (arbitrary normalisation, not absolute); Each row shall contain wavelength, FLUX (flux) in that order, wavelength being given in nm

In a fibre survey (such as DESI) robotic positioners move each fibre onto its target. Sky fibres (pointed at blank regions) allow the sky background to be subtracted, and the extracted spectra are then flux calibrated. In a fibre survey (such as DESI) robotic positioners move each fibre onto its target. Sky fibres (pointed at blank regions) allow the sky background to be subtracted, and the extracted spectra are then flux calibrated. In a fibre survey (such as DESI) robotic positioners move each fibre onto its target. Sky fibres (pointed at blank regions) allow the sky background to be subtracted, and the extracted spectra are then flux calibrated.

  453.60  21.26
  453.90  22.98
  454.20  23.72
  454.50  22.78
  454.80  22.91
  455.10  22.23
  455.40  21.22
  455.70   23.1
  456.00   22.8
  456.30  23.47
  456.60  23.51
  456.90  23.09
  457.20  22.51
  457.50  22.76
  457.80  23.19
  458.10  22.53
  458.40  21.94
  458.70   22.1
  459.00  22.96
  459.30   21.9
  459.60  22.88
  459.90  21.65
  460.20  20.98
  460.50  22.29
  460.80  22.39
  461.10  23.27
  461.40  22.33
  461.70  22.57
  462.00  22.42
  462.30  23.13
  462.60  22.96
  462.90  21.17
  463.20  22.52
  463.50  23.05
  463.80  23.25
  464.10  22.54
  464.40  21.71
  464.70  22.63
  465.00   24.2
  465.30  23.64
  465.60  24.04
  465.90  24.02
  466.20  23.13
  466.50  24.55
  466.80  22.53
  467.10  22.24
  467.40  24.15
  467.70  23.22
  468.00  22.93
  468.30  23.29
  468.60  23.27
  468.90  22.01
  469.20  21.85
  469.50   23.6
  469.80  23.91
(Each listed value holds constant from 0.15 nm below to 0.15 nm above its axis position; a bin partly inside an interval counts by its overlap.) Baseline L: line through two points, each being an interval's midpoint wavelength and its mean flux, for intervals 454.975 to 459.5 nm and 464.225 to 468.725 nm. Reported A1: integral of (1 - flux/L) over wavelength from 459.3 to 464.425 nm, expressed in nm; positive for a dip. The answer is 0.121 nm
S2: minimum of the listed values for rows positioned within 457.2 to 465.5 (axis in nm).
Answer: 20.98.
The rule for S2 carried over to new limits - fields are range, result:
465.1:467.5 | 22.24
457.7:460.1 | 21.65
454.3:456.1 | 21.22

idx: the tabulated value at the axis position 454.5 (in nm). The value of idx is 22.78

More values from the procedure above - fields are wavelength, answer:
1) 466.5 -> 24.55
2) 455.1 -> 22.23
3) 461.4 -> 22.33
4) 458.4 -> 21.94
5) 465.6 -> 24.04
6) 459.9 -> 21.65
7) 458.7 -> 22.1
